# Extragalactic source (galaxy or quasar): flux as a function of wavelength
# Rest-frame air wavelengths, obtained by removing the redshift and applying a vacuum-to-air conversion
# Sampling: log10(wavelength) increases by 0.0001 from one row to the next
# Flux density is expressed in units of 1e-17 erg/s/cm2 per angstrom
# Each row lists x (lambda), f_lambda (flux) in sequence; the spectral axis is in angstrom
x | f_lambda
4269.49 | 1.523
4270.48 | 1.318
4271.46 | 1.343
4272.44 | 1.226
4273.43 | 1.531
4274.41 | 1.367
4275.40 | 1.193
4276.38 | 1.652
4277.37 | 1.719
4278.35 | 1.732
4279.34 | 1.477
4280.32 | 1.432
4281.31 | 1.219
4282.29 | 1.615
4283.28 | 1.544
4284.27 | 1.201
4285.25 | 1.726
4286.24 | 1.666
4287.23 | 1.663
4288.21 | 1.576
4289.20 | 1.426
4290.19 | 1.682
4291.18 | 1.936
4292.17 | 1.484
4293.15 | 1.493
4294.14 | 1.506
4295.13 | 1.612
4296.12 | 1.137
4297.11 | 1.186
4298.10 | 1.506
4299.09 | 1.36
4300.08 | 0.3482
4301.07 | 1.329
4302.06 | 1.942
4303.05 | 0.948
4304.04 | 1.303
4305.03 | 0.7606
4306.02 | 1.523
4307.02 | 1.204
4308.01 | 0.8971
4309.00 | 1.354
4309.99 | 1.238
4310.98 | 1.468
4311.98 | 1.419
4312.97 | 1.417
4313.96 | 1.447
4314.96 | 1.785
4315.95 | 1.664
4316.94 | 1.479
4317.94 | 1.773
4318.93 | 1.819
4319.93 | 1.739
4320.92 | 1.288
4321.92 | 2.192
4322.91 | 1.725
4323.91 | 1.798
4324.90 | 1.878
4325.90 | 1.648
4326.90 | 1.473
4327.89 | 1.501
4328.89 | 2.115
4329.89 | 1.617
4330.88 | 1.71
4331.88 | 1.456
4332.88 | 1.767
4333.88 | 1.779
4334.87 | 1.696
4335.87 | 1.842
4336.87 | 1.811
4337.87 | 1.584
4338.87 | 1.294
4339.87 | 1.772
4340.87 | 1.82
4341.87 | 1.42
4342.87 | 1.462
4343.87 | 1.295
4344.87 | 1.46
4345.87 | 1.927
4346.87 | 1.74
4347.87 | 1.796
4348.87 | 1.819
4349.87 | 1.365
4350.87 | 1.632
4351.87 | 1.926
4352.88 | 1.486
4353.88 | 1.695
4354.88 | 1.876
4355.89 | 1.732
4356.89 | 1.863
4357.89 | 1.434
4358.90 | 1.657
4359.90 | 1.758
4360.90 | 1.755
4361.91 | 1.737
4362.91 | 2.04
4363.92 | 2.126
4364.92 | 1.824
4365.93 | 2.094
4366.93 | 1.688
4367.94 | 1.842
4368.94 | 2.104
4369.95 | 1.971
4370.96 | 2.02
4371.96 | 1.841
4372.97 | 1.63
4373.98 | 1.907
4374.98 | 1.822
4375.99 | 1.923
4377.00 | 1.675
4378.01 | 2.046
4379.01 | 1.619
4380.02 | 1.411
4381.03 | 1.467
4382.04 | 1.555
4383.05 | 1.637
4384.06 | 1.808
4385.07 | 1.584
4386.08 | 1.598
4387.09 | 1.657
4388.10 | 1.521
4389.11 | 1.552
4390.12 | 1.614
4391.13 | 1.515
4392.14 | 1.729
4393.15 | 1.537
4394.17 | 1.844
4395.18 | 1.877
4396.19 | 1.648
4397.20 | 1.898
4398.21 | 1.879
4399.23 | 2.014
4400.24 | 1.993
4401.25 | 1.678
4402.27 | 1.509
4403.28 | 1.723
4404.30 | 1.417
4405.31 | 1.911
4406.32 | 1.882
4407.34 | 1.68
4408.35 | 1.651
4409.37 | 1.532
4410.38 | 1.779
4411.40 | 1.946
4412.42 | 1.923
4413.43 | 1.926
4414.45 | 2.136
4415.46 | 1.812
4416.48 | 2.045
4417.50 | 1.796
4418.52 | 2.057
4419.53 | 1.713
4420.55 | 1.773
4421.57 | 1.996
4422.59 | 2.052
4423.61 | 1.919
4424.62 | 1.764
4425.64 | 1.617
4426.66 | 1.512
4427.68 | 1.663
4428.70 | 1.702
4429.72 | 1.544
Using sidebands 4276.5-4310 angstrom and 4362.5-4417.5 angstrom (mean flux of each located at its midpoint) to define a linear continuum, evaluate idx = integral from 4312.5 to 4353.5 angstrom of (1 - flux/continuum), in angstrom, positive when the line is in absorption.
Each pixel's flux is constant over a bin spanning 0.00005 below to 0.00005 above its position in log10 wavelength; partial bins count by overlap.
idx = -2.8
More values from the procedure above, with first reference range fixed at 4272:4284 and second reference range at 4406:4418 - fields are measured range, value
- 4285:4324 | 2.0 angstrom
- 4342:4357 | 0.1 angstrom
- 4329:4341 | -0.4 angstrom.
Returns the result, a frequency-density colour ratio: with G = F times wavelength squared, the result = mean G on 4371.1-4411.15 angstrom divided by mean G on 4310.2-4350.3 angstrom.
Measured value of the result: 1.1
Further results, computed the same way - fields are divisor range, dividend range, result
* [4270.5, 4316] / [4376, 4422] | 1.30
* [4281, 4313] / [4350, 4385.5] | 1.32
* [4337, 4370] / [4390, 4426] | 1.07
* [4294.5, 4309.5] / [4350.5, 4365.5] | 1.48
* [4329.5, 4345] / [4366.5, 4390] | 1.09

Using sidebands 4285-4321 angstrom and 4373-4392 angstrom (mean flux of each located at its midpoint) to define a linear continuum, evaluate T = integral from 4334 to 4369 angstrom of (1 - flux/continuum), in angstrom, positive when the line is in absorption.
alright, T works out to -3.3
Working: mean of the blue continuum 1.43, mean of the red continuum 1.66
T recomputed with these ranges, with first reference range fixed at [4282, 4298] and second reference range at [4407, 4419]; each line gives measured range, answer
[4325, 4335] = -0.30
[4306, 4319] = 1.13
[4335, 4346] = 0.41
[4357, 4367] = -0.57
